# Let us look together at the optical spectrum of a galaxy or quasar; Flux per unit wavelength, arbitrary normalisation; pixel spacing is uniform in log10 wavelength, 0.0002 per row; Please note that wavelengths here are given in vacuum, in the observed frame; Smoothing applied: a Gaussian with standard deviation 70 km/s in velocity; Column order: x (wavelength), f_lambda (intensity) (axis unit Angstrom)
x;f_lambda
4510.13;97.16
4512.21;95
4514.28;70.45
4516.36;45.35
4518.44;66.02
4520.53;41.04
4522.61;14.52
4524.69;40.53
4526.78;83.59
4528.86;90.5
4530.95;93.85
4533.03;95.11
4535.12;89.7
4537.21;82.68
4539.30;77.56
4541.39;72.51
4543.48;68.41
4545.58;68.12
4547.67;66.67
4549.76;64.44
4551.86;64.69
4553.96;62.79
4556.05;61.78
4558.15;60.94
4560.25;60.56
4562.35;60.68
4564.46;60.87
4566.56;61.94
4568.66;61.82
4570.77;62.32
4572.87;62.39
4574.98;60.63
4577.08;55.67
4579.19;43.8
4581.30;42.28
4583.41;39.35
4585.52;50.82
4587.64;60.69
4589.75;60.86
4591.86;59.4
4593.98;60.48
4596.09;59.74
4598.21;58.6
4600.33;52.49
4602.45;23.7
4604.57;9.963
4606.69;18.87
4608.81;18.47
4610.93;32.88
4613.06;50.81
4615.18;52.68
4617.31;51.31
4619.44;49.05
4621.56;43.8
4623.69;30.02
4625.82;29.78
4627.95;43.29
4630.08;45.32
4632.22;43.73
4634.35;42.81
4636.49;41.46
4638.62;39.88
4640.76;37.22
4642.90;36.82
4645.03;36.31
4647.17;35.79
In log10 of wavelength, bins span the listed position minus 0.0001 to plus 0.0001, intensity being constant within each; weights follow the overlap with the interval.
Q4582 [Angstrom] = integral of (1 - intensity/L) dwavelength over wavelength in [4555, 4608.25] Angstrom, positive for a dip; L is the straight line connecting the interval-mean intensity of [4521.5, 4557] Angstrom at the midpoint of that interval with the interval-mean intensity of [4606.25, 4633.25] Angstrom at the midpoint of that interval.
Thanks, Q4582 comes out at 2.6 Angstrom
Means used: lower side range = 70.4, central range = 52.1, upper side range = 39.7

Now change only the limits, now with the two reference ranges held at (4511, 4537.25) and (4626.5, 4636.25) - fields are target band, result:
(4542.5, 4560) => -0.5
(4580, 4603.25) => 0.4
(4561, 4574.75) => -0.7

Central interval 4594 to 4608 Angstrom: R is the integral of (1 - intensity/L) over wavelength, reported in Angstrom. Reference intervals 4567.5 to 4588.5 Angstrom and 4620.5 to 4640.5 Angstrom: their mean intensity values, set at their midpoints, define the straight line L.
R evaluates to 2.8 Angstrom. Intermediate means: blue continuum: 53.9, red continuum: 39.9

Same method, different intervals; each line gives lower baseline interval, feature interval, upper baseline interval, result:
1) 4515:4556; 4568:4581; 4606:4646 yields -0.3 Angstrom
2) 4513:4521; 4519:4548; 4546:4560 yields -4.6 Angstrom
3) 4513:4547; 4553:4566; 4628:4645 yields 0.0 Angstrom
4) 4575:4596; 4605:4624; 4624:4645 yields 2.8 Angstrom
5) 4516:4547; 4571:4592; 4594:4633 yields -0.9 Angstrom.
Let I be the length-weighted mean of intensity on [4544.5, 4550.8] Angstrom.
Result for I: 66.4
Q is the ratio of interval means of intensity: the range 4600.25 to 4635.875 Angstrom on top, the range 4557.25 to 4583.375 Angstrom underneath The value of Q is 0.7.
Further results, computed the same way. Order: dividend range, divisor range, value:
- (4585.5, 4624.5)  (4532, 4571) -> 0.65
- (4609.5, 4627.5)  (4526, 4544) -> 0.50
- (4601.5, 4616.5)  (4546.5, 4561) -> 0.48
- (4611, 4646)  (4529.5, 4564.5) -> 0.58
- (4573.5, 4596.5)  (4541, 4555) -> 0.81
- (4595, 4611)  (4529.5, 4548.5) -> 0.43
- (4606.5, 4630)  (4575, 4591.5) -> 0.76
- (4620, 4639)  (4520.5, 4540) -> 0.56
